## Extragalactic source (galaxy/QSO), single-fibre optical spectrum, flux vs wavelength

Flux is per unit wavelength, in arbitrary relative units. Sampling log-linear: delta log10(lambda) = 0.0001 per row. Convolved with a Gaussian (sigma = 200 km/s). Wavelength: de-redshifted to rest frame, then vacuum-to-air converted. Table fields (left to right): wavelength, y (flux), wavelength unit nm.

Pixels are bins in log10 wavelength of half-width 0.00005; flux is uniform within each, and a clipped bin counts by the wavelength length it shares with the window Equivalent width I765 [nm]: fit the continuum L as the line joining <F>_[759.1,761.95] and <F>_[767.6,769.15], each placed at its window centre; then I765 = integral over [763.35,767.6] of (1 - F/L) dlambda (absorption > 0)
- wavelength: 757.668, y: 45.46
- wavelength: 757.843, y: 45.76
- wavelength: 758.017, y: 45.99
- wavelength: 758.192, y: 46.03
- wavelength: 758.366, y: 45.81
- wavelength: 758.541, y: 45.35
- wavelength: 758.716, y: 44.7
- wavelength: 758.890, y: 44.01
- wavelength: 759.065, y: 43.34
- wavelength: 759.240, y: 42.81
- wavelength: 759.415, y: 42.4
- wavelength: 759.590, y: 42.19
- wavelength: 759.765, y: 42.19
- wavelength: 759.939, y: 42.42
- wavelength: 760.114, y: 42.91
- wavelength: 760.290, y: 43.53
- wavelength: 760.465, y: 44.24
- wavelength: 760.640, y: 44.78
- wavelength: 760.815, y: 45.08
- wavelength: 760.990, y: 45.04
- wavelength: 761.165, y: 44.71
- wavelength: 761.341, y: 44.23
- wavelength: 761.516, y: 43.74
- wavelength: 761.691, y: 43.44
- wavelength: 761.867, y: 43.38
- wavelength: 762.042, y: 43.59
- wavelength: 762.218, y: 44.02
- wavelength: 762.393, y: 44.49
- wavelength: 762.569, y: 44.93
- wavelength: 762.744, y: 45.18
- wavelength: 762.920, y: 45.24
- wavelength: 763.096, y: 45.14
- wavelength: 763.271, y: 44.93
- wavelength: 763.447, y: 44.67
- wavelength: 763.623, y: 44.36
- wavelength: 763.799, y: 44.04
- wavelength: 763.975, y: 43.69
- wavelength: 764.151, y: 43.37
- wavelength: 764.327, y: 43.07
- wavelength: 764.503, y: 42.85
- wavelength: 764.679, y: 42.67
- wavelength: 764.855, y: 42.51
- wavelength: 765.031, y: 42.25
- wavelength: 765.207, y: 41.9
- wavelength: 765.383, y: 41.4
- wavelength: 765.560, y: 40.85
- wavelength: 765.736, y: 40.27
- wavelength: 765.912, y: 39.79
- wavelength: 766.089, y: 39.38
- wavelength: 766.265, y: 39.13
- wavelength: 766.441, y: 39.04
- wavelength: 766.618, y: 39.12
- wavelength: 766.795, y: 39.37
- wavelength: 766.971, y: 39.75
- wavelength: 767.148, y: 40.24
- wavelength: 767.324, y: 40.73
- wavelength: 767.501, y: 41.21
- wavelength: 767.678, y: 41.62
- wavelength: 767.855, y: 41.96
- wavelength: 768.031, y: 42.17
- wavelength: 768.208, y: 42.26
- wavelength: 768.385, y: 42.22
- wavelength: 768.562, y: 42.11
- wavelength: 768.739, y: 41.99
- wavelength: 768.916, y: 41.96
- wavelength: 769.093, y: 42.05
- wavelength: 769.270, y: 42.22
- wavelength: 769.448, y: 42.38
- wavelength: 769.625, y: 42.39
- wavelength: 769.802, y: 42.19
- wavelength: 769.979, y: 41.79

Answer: 0.112 nm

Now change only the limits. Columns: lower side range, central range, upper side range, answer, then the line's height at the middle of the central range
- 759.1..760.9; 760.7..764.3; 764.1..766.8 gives -0.18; 42.3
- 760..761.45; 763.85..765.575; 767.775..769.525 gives 0.03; 43.2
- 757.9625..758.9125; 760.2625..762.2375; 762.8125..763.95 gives 0.04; 45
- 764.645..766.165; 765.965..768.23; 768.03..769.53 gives 0.07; 41.7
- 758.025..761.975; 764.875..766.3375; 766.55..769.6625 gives 0.05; 42.2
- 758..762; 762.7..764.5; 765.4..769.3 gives -0.08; 42.5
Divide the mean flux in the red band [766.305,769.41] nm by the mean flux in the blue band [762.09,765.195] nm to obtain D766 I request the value 0.9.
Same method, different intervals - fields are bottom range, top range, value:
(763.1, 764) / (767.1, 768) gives 0.93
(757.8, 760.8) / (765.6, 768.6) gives 0.92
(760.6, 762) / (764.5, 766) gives 0.94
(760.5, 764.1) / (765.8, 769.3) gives 0.92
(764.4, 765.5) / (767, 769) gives 0.99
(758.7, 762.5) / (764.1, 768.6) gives 0.94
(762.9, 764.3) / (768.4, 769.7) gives 0.95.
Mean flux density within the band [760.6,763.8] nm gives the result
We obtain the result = 44.5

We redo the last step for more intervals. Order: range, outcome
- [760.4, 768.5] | 42.6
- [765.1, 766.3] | 40.5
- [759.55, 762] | 43.7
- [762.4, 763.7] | 44.9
